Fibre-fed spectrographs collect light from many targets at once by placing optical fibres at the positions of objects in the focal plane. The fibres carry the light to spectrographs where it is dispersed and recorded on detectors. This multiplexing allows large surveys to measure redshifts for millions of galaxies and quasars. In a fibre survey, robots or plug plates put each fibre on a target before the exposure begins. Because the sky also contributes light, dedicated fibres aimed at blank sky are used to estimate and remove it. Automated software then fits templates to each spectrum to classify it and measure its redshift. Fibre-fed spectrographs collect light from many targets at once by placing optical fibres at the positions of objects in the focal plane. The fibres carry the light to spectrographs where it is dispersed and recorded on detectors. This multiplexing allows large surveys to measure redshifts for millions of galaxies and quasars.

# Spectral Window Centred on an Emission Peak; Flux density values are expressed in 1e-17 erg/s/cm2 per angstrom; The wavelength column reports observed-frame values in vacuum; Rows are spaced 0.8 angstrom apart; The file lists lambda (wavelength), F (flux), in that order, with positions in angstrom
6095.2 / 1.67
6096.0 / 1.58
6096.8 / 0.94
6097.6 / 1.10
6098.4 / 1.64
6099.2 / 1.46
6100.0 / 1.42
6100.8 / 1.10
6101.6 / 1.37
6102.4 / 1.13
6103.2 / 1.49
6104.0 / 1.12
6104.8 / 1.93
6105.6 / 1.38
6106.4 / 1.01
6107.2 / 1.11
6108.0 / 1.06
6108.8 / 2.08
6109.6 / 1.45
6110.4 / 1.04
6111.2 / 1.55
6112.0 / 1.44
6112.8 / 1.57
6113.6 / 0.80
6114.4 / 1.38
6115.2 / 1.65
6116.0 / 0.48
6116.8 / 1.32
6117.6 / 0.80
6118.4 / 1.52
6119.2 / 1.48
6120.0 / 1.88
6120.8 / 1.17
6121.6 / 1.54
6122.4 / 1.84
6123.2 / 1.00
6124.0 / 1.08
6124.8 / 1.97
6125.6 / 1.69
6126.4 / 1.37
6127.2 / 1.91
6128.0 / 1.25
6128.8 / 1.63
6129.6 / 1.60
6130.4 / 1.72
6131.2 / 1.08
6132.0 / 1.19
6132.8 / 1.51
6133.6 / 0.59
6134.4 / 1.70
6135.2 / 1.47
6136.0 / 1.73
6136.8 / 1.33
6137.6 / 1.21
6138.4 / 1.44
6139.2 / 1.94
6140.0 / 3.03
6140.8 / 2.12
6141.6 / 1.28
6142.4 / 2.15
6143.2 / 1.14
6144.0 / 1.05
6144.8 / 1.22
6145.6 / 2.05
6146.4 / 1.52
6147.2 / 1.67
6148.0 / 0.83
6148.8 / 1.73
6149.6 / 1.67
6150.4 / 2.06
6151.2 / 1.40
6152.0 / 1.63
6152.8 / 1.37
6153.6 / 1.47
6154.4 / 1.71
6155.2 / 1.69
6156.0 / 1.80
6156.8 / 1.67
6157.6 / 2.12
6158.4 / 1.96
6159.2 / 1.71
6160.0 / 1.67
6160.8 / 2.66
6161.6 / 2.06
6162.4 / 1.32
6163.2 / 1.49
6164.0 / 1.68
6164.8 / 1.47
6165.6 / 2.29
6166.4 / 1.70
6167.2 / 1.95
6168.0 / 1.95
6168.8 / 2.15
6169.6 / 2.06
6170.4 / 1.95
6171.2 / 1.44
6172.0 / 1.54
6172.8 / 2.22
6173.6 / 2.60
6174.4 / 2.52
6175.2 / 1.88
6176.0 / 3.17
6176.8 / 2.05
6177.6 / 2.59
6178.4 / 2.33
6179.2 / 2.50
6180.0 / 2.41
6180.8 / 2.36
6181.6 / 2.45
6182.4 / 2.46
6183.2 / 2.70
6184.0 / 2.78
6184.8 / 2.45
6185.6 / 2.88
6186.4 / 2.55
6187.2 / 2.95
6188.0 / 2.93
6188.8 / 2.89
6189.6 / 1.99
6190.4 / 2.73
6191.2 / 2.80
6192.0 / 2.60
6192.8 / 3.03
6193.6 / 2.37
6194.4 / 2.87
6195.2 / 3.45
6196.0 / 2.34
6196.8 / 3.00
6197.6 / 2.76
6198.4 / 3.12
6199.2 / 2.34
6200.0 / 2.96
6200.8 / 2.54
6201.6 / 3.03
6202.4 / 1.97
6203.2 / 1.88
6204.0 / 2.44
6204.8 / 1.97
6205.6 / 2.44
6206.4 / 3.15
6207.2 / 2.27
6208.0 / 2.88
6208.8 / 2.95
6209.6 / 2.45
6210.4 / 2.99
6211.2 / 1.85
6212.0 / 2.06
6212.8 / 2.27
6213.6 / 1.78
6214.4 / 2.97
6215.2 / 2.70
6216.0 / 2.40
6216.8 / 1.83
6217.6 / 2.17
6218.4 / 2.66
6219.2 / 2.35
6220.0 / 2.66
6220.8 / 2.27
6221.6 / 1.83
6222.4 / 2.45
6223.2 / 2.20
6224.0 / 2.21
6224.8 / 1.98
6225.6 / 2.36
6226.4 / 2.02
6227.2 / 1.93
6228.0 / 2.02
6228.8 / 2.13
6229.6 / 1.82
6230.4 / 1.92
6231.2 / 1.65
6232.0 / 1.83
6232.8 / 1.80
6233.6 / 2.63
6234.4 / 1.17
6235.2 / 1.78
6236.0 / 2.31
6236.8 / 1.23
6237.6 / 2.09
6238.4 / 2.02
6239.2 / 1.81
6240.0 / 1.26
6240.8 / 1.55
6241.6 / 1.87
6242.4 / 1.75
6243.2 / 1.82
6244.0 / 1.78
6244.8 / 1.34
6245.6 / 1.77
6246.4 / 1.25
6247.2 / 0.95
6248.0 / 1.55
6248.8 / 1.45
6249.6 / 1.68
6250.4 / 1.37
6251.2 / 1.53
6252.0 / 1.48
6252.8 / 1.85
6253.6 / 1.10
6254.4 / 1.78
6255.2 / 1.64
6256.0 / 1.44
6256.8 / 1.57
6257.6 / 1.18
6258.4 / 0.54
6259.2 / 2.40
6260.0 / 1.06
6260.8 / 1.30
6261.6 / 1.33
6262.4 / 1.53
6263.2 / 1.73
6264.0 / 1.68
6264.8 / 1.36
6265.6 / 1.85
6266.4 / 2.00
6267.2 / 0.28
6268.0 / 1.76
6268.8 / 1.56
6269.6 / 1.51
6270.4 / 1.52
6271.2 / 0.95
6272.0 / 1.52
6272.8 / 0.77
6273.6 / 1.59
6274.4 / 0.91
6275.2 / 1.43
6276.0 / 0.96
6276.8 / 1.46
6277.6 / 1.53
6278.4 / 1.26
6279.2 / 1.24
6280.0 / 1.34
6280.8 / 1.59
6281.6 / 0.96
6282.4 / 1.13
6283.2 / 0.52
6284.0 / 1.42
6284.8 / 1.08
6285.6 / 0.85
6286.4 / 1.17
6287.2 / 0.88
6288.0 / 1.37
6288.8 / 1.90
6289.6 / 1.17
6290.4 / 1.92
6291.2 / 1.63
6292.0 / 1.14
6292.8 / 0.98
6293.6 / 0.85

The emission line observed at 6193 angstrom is Mg II 2798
